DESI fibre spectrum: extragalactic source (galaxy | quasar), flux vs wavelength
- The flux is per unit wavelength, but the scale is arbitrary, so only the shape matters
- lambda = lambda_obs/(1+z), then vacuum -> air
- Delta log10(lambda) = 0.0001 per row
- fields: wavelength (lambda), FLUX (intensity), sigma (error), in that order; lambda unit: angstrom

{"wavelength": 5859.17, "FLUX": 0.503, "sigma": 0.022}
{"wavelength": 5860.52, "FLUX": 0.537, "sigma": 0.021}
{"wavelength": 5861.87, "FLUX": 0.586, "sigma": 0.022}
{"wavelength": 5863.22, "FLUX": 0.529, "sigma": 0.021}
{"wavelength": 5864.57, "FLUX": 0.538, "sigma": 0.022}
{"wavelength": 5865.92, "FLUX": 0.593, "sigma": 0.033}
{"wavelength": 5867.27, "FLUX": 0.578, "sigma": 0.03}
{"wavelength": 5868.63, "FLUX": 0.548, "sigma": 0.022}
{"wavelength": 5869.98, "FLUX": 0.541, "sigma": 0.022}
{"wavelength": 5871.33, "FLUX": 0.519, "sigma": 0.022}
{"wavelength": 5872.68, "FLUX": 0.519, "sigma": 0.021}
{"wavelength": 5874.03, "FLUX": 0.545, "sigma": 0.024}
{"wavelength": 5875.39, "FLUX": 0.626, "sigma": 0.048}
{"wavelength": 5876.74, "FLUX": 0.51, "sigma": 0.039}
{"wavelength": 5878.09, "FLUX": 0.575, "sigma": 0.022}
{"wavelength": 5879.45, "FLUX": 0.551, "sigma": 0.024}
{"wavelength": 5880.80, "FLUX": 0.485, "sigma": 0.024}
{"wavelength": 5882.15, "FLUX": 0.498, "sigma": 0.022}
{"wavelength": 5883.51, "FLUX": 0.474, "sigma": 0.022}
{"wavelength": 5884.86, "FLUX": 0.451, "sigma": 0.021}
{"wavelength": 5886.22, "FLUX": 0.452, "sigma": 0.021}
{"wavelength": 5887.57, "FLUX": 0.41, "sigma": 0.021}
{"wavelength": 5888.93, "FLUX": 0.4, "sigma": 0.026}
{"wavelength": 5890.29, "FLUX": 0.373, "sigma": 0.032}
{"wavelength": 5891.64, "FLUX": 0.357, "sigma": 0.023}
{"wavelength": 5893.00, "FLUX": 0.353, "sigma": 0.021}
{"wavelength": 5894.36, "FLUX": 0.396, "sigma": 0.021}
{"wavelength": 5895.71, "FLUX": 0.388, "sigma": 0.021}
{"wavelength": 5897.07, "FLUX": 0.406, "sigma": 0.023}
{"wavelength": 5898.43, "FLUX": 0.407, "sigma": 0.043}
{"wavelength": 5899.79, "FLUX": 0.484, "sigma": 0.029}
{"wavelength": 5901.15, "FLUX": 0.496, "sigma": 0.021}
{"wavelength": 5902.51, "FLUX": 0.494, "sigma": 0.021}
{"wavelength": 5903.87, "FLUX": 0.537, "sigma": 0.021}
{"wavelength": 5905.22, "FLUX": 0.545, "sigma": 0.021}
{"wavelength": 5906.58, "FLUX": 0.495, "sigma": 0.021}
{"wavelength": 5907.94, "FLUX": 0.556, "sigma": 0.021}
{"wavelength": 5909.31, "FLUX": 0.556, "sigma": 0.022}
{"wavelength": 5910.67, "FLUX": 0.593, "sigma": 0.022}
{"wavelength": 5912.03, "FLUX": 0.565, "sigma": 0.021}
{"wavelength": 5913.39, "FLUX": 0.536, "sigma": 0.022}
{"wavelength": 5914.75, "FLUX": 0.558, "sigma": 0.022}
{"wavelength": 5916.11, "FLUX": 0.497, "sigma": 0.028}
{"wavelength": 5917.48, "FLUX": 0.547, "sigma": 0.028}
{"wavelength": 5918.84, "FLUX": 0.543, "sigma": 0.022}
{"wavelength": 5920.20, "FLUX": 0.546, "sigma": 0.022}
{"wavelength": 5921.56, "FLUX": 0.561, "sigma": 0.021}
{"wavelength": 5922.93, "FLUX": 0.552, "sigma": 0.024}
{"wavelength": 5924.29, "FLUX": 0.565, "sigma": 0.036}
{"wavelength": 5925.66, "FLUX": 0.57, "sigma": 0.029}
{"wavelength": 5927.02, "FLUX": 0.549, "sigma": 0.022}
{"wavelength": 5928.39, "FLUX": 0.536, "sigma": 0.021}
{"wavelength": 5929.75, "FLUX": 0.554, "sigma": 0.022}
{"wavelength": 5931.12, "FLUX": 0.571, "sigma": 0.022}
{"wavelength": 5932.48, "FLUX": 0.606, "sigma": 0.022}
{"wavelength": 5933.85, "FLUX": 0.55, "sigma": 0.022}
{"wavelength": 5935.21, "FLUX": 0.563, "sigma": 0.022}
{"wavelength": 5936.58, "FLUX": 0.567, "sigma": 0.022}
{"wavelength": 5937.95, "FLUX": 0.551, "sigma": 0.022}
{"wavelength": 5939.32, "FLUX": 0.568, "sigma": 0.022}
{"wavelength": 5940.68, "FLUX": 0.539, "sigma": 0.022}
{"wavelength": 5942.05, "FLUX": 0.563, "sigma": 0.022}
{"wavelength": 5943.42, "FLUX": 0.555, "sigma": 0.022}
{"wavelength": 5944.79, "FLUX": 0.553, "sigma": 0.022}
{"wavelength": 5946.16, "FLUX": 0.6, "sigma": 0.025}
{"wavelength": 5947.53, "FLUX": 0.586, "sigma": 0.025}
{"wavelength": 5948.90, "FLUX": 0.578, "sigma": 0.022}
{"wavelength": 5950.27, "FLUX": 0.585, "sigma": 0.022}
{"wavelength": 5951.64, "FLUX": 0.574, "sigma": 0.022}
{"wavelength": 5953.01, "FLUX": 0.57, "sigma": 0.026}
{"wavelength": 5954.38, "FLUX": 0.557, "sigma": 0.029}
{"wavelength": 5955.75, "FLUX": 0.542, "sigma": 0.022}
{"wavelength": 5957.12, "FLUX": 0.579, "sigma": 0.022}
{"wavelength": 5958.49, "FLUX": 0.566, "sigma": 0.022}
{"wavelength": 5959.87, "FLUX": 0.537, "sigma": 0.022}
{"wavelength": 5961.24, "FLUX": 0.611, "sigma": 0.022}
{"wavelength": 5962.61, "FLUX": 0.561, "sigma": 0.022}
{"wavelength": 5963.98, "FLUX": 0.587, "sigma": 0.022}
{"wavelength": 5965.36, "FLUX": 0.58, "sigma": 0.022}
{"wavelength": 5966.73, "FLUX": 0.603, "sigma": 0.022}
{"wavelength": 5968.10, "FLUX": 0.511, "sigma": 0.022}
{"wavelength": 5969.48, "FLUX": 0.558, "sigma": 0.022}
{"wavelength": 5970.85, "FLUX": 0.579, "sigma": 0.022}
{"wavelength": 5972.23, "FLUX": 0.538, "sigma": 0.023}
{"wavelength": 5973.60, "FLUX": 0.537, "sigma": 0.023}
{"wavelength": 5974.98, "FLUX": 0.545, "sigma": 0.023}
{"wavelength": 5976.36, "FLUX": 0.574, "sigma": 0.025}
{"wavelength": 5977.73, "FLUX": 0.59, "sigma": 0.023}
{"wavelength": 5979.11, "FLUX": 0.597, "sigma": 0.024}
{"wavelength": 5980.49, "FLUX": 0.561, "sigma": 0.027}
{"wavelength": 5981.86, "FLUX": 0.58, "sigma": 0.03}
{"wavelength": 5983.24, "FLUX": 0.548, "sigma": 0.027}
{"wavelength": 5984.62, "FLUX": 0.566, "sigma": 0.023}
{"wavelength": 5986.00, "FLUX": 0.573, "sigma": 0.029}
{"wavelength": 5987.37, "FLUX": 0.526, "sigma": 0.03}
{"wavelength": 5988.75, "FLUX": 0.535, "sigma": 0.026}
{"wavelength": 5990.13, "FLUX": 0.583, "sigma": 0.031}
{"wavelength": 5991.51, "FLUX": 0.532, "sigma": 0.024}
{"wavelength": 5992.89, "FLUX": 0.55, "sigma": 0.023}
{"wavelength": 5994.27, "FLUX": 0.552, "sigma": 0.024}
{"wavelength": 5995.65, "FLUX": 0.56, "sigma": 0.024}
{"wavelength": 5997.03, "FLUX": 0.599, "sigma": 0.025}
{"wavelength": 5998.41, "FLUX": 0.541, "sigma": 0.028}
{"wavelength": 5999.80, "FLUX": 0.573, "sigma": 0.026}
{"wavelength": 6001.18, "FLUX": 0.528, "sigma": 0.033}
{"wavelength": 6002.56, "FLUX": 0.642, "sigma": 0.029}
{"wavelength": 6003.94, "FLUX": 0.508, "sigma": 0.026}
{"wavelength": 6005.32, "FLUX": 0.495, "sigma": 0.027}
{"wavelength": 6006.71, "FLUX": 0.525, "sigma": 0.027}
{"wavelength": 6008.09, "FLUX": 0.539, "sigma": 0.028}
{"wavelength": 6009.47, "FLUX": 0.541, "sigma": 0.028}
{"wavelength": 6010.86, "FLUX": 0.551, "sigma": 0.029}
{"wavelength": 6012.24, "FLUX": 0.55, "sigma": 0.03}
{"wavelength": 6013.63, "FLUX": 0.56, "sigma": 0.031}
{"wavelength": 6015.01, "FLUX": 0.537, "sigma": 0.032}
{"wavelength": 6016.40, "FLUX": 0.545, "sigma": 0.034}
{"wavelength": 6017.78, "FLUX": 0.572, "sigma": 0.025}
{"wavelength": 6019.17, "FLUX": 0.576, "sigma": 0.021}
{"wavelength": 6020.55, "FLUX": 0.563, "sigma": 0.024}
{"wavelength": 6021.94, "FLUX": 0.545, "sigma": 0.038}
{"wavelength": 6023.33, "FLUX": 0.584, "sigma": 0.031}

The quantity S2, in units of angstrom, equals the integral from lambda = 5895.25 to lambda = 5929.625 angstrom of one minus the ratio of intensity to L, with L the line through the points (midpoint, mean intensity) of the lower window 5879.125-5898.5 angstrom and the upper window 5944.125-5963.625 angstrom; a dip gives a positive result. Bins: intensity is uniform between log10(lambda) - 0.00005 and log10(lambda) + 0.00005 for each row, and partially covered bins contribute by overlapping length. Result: -3.3 angstrom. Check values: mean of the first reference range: 0.425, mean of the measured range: 0.525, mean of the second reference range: 0.572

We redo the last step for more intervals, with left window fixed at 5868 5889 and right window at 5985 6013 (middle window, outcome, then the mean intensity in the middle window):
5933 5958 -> -1.58 angstrom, 0.566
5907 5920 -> -0.68 angstrom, 0.549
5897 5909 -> 0.47 angstrom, 0.497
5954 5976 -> -0.96 angstrom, 0.562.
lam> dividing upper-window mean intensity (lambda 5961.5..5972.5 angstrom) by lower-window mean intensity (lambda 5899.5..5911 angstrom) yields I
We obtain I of 1.07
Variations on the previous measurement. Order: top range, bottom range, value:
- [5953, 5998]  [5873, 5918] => 1.15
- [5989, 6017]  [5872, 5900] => 1.20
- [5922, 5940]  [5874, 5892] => 1.17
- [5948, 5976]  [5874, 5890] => 1.15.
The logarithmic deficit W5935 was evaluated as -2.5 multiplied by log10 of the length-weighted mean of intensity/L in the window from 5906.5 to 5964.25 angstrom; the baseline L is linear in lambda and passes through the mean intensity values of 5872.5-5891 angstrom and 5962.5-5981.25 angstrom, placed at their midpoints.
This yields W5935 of -0.05 mag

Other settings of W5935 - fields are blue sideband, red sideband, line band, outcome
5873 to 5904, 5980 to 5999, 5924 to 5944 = -0.111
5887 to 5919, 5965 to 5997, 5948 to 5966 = -0.071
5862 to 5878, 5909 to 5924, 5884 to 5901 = 0.322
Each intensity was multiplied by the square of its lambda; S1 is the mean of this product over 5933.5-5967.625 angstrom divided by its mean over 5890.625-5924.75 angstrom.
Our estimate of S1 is 1.15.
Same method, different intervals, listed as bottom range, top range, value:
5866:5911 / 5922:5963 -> 1.18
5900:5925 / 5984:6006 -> 1.05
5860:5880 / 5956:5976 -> 1.05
